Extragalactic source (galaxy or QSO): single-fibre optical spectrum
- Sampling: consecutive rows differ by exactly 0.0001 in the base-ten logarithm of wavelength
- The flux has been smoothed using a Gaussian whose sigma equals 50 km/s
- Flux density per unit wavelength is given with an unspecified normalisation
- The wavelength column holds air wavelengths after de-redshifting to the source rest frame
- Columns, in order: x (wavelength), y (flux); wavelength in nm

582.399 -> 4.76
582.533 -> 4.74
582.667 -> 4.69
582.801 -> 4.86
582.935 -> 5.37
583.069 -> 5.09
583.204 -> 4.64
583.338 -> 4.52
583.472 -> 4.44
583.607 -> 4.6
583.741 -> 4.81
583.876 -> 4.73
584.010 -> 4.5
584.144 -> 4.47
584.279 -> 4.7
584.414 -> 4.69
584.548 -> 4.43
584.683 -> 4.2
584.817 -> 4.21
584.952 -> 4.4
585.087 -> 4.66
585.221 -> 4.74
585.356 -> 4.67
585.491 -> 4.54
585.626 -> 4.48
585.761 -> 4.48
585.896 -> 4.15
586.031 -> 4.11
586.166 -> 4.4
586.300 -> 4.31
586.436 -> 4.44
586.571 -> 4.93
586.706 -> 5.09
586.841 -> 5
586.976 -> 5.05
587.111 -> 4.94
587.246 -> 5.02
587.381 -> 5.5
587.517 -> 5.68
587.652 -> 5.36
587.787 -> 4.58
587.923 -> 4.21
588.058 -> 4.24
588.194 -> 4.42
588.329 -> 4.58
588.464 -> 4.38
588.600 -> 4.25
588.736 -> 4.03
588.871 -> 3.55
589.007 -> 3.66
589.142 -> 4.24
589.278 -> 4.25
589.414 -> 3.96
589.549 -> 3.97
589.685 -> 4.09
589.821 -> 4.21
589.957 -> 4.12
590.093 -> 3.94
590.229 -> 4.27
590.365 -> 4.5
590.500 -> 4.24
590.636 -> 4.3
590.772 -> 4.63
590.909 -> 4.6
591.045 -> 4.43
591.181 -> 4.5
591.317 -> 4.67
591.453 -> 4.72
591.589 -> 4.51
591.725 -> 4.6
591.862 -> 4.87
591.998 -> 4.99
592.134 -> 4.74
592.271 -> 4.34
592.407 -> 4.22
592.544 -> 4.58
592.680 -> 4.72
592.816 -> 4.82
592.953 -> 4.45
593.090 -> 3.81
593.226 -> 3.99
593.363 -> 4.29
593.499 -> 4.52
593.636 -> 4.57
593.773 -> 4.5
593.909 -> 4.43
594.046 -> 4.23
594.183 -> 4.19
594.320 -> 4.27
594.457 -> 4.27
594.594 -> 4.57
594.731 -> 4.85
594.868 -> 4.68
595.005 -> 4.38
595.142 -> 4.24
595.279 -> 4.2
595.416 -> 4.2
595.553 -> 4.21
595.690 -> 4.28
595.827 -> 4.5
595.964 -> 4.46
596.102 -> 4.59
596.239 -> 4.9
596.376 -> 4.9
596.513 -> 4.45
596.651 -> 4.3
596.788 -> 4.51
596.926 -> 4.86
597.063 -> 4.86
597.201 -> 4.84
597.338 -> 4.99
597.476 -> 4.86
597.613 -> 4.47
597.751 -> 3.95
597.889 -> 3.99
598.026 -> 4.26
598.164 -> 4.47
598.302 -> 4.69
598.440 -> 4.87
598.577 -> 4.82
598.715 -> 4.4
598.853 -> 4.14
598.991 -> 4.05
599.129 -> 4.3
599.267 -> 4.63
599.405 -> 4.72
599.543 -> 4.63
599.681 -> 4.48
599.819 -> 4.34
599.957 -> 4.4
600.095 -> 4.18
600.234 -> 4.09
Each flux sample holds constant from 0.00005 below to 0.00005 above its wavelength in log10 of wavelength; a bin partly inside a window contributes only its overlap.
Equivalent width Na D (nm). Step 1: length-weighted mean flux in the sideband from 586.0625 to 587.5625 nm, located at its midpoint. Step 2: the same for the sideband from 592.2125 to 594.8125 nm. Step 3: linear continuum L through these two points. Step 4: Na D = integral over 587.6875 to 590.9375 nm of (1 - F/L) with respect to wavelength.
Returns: 0.342 nm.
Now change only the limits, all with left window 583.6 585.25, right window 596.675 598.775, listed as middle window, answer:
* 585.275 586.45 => 0.04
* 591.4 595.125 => 0.07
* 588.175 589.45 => 0.12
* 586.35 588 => -0.15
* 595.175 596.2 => 0.05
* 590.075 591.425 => 0.04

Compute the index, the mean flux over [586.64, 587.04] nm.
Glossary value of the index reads 5.05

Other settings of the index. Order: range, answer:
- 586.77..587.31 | 5.01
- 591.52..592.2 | 4.74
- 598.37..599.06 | 4.46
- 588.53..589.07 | 3.87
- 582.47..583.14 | 4.95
